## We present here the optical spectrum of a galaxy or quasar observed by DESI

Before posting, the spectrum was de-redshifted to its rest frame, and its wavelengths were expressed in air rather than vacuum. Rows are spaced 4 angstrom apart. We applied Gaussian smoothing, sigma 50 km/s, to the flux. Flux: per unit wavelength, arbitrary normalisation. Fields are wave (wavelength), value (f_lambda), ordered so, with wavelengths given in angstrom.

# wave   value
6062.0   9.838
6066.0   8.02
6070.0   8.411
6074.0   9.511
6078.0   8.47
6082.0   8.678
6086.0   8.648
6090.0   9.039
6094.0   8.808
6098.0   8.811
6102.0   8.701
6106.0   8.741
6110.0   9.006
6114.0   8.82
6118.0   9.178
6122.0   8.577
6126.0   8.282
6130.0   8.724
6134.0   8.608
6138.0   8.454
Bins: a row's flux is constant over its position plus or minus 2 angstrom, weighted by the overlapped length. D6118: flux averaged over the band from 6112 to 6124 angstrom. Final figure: 8.86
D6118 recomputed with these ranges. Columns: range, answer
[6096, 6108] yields 8.75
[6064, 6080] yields 8.6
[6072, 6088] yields 8.83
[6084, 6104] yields 8.8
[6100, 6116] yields 8.82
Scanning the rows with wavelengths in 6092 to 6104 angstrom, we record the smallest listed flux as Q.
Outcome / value 8.701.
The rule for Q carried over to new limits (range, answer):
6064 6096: 8.02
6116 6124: 8.577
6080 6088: 8.648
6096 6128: 8.282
